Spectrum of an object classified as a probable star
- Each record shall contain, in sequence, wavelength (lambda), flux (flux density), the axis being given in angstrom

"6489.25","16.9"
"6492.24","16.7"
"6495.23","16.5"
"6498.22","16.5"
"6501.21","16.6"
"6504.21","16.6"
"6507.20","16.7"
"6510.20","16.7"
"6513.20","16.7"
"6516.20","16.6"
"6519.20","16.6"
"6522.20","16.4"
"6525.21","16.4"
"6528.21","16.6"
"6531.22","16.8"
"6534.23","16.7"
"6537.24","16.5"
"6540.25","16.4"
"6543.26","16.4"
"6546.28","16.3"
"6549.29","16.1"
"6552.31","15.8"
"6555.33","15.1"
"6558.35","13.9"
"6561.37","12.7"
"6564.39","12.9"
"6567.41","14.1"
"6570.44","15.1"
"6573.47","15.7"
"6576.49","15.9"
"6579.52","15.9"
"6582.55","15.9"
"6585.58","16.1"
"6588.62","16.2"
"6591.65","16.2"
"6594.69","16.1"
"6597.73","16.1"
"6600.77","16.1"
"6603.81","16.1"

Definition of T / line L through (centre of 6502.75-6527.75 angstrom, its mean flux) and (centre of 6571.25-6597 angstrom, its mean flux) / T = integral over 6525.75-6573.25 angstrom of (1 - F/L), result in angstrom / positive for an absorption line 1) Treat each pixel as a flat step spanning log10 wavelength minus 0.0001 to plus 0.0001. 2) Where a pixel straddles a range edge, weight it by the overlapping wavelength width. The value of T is 2.45 angstrom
